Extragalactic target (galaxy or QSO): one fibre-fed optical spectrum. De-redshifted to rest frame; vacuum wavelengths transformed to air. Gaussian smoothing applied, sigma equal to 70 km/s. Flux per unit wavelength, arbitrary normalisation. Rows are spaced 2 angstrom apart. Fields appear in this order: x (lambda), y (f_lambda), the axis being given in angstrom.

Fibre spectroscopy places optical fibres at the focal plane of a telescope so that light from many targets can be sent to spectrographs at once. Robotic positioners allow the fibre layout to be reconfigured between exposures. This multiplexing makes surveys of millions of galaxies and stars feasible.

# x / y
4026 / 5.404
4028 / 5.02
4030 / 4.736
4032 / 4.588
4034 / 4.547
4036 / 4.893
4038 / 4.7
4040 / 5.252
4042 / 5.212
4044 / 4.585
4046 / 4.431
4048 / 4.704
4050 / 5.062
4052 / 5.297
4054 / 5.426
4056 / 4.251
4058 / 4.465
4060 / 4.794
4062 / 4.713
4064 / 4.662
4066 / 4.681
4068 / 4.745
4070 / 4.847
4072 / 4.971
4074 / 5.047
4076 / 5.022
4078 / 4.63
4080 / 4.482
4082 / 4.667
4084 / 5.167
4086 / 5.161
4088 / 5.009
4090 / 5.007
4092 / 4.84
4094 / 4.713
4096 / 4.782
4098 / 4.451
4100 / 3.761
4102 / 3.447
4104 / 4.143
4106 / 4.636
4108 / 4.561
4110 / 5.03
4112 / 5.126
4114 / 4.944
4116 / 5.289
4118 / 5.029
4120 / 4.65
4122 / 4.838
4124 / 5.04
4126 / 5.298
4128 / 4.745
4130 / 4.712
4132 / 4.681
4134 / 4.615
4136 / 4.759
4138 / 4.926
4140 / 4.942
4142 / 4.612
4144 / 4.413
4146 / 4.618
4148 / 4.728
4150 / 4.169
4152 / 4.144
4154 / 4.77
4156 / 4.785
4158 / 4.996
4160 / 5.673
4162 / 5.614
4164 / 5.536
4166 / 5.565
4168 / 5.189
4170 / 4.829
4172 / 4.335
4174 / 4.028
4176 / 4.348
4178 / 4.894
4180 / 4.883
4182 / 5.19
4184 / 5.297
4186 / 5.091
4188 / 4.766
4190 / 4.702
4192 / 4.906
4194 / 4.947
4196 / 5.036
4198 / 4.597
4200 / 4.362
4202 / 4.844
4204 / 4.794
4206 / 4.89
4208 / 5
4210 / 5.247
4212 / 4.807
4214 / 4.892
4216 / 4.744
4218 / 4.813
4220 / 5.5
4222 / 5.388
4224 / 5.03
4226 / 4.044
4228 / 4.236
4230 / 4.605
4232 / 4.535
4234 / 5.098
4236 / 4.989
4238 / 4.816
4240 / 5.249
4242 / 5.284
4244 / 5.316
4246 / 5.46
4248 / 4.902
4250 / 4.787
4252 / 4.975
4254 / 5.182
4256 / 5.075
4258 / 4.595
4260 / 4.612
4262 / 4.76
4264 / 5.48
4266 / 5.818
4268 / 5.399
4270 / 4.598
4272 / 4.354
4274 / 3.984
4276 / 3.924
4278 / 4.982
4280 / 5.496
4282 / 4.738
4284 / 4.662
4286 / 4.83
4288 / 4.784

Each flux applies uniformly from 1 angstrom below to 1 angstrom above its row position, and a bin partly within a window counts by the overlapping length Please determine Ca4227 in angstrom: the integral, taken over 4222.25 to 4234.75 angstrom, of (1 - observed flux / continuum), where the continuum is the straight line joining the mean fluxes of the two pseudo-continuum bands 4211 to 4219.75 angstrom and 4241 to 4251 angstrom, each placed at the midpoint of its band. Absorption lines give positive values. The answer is 0.91 angstrom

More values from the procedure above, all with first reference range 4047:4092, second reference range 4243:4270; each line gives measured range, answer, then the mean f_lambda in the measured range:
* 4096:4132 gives 1.6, 4.69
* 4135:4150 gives 0.8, 4.68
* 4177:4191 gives 0.1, 4.97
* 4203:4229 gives 0.8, 4.88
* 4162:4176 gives 0.2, 4.92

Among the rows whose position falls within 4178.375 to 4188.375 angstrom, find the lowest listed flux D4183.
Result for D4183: 4.766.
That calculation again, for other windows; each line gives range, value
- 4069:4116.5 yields 3.447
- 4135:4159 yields 4.144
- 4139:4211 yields 4.028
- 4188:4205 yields 4.362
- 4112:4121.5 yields 4.65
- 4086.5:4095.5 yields 4.713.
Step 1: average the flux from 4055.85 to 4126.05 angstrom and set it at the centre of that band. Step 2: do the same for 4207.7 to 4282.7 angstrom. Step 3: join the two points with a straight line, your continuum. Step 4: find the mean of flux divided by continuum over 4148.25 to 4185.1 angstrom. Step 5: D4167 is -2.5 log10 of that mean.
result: -0.016 mag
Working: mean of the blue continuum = 4.75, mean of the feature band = 4.9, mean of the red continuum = 4.91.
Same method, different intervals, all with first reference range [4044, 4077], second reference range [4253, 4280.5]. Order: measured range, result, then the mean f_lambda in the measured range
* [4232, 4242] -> -0.03 mag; 5.01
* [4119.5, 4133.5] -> 0.00 mag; 4.85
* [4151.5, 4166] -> -0.07 mag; 5.14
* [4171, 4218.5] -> 0.01 mag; 4.81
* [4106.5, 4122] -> -0.02 mag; 4.93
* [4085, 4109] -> 0.06 mag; 4.54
